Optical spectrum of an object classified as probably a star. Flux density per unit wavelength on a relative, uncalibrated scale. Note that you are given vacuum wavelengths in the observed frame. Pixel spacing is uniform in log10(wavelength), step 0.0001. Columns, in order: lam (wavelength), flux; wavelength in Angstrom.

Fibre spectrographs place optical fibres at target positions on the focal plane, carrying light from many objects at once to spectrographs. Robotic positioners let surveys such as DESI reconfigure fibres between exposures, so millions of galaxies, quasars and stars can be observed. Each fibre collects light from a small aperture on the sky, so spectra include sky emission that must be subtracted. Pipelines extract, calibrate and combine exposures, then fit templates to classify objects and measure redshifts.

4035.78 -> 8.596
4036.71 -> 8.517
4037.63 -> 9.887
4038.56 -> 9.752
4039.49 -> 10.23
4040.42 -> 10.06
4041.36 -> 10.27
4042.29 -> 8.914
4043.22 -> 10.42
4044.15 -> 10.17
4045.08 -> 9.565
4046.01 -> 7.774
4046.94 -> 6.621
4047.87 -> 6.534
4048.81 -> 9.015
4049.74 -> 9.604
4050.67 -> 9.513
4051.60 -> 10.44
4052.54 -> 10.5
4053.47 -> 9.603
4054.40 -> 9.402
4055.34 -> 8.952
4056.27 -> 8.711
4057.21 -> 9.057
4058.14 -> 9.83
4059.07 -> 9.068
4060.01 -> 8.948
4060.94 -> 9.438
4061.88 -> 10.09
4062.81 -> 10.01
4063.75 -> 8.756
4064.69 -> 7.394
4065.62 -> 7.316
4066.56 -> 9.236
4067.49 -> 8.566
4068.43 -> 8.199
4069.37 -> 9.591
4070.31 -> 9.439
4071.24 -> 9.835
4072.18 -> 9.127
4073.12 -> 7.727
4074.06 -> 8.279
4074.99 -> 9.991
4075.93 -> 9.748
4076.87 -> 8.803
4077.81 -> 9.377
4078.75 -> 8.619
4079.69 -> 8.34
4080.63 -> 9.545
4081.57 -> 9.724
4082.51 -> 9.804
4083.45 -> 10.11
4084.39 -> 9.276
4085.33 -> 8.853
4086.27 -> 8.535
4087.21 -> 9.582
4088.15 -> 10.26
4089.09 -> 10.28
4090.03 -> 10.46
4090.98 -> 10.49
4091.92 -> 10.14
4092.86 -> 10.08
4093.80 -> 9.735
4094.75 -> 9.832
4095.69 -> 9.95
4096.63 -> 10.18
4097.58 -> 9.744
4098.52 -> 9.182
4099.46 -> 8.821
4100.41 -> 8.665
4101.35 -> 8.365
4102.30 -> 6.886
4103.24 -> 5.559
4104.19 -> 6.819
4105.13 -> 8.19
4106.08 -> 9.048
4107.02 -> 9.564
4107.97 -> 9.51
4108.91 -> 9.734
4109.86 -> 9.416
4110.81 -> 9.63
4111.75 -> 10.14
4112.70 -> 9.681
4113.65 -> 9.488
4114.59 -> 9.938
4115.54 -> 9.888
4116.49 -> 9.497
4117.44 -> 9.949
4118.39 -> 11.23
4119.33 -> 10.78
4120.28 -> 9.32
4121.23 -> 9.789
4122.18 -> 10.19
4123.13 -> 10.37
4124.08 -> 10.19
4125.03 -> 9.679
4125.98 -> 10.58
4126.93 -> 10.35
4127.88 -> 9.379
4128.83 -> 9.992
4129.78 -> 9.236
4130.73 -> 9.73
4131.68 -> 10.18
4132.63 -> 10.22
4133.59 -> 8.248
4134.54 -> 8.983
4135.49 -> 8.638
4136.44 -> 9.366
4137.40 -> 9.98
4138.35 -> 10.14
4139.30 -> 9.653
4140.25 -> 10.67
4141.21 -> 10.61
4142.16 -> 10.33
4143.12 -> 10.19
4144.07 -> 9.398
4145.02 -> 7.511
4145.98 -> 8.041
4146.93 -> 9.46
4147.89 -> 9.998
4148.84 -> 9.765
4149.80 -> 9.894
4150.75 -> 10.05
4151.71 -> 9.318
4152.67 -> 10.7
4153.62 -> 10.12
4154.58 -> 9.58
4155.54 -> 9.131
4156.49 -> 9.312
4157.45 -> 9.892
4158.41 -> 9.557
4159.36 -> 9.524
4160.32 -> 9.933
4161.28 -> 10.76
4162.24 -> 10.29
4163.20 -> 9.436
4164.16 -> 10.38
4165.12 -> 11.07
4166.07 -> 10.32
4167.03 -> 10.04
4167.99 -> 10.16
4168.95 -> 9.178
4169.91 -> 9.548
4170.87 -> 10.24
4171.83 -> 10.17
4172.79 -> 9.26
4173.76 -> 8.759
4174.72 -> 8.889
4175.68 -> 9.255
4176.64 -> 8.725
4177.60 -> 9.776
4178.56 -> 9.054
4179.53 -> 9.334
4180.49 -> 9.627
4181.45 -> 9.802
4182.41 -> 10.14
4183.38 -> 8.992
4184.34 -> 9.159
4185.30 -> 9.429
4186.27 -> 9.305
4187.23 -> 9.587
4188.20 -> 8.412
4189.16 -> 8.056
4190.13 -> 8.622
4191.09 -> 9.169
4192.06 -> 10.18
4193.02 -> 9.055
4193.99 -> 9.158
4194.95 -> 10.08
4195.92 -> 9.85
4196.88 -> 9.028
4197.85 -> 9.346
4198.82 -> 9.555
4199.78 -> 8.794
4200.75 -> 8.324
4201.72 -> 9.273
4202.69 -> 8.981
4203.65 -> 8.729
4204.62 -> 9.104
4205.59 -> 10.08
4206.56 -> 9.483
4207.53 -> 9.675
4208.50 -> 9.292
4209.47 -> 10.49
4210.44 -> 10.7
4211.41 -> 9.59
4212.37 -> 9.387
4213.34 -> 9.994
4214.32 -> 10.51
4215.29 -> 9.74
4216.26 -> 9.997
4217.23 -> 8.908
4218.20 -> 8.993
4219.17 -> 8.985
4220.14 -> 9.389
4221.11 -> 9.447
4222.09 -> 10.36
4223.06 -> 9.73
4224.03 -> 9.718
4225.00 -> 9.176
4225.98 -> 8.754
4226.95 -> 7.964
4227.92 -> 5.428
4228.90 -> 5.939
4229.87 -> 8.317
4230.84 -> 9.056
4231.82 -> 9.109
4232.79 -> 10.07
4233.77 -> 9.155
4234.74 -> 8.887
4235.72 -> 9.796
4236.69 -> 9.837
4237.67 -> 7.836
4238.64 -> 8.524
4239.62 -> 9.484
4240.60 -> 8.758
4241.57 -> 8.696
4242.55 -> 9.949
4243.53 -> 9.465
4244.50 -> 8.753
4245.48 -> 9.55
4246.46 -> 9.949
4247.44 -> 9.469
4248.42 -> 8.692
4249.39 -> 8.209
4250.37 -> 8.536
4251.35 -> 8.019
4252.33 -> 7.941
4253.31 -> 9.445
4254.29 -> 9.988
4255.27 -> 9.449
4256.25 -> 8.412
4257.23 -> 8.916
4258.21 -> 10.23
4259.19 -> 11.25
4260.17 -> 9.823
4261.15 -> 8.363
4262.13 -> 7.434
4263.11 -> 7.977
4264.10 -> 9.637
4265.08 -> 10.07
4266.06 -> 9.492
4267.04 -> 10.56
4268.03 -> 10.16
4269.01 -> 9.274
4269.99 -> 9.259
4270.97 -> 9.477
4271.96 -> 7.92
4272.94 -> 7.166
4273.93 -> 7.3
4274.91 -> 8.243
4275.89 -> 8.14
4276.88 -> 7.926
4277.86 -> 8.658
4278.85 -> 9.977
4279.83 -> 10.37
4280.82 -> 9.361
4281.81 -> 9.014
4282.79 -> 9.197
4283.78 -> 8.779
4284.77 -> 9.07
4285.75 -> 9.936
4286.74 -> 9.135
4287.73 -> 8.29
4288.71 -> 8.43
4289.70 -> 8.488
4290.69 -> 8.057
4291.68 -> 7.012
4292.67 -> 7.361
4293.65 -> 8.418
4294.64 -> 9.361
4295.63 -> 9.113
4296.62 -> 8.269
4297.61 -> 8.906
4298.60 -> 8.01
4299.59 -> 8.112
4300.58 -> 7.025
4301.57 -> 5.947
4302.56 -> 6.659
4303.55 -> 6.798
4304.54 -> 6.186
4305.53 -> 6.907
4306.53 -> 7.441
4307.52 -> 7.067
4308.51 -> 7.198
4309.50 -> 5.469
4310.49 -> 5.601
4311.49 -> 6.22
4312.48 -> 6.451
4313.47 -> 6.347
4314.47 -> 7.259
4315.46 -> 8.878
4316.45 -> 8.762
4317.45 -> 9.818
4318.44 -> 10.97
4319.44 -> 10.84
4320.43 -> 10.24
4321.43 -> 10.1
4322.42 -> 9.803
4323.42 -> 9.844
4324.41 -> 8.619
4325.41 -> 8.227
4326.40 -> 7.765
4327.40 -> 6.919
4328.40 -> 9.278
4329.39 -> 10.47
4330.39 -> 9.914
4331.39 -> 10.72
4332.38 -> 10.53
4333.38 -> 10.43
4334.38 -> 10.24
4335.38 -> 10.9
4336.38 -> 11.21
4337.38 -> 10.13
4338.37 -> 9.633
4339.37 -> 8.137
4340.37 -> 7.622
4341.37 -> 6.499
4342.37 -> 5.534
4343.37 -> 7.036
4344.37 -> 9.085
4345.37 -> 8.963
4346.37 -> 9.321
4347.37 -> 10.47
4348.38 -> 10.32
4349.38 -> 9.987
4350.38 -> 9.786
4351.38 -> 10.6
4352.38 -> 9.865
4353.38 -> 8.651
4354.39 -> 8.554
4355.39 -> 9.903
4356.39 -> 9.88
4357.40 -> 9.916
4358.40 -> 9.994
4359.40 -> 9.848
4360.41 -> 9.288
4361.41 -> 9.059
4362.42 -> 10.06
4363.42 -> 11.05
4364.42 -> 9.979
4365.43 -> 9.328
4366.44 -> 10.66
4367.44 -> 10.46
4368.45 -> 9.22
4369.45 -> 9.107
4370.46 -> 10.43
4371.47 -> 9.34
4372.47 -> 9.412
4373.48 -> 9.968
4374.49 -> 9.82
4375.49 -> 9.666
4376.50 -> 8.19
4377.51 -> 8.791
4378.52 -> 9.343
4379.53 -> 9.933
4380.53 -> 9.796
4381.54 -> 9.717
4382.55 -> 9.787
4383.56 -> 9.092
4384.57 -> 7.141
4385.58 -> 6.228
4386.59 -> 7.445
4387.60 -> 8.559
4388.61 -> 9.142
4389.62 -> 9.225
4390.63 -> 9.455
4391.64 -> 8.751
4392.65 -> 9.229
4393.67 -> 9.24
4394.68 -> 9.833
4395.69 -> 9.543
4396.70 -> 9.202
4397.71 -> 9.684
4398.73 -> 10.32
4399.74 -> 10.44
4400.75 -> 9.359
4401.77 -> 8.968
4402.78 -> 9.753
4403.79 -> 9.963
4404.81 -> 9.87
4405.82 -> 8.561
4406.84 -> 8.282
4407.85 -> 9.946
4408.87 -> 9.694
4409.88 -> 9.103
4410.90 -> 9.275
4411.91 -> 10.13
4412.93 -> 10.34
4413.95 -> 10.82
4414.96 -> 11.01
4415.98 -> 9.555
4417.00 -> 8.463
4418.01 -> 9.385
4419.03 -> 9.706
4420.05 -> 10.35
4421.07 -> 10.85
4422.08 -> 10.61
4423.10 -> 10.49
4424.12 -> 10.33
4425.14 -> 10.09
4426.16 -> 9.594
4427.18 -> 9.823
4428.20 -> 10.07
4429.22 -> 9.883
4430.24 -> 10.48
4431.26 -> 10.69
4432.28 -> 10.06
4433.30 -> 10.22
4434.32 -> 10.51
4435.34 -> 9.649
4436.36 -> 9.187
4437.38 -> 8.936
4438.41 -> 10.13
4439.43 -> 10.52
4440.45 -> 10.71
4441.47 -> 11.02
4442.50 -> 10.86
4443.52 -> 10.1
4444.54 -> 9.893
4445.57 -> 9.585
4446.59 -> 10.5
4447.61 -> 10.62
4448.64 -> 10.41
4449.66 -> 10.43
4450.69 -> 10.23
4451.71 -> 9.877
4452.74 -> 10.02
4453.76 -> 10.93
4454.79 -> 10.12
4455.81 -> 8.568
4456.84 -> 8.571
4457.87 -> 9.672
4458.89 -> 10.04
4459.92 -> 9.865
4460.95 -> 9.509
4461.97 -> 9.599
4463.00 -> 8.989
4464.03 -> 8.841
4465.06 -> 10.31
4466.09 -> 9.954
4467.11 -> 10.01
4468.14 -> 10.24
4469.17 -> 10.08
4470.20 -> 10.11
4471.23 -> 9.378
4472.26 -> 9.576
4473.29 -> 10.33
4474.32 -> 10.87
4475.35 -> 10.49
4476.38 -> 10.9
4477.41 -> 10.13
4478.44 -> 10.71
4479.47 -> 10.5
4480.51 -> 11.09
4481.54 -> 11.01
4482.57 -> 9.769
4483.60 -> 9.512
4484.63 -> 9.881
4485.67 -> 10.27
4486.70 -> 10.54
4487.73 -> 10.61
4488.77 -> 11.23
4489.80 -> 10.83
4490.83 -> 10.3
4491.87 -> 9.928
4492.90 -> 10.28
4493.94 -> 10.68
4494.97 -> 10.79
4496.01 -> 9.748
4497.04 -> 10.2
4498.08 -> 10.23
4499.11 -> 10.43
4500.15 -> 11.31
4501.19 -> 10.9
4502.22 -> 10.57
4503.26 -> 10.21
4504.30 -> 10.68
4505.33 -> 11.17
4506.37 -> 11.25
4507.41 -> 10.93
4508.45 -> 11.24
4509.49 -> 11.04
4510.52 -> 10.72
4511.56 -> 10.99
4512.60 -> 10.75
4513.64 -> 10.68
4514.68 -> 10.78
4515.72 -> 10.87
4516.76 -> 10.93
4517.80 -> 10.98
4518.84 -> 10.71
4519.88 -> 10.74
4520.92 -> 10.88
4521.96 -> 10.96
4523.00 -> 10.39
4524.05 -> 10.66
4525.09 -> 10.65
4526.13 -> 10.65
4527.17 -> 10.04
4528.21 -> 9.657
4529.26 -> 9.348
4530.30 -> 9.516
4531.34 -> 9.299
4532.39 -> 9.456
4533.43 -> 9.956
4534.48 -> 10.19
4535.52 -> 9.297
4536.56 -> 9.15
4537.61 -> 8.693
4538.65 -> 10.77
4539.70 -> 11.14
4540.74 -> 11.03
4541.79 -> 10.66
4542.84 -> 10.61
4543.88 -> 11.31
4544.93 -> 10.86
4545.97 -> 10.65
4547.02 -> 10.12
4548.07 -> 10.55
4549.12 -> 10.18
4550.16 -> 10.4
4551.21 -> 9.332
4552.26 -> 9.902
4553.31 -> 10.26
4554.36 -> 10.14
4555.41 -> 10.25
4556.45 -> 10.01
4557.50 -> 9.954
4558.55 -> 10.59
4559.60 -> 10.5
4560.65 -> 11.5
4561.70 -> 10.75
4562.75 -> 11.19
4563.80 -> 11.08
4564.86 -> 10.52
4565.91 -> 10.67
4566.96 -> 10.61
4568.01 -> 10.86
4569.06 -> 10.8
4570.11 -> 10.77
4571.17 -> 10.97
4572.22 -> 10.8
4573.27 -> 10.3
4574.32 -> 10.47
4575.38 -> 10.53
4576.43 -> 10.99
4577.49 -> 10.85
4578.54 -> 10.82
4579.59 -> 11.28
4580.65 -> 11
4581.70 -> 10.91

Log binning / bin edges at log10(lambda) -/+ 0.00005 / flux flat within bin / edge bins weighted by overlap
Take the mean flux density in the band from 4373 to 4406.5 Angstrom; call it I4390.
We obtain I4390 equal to 9.21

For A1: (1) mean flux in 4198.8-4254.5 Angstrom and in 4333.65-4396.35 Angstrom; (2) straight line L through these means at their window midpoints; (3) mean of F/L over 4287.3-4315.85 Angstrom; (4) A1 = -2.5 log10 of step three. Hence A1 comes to 0.24 mag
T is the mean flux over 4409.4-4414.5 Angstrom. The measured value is 9.95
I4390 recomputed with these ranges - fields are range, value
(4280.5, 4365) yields 8.76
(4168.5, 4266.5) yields 9.21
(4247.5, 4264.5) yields 8.97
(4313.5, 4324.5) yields 9.46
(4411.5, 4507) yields 10.2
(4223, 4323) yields 8.6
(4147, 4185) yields 9.72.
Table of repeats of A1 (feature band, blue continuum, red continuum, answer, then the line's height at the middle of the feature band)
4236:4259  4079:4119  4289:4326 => -0.09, 8.4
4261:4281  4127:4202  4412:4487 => 0.10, 9.75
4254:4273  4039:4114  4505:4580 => 0.05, 9.73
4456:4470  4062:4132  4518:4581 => 0.06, 10.2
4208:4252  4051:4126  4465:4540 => 0.07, 9.71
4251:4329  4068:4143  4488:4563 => 0.17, 9.92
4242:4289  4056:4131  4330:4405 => 0.04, 9.4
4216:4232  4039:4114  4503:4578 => 0.10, 9.62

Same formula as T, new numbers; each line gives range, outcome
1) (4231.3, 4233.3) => 9.55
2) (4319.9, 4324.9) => 9.74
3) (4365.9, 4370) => 9.86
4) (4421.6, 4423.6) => 10.5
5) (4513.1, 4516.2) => 10.8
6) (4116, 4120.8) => 10.2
